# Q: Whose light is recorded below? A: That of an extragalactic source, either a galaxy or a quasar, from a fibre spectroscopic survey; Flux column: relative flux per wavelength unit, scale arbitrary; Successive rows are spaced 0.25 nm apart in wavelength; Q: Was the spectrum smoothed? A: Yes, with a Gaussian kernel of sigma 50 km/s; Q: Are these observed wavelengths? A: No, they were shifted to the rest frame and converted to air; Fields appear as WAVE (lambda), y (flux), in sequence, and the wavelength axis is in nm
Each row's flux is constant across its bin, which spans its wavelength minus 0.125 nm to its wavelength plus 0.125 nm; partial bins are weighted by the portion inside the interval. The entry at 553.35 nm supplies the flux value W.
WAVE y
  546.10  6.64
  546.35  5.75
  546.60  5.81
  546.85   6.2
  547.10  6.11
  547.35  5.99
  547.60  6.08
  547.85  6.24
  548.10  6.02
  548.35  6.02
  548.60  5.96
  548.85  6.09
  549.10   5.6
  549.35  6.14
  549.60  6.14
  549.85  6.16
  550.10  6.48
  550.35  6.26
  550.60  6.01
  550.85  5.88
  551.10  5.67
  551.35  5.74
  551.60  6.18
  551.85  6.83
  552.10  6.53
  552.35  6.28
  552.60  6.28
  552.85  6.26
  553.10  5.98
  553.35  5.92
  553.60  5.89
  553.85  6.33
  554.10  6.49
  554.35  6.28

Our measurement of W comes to 5.92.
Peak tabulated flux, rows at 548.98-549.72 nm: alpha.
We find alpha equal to 6.14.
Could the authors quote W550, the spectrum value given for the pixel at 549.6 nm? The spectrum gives 6.14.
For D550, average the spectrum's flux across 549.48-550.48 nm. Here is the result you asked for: 6.26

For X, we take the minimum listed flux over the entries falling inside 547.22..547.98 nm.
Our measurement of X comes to 5.99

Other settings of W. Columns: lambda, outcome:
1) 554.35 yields 6.28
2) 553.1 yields 5.98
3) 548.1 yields 6.02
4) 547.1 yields 6.11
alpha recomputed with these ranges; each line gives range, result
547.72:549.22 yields 6.24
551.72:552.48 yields 6.83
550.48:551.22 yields 6.01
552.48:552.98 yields 6.28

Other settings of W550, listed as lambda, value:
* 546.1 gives 6.64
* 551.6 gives 6.18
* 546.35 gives 5.75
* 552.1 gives 6.53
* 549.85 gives 6.16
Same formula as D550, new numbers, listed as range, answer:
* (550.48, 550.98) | 5.94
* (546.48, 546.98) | 6.01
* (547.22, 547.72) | 6.04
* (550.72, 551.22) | 5.78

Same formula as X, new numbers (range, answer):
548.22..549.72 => 5.6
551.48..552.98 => 6.18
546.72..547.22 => 6.11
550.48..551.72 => 5.67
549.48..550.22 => 6.14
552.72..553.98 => 5.89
